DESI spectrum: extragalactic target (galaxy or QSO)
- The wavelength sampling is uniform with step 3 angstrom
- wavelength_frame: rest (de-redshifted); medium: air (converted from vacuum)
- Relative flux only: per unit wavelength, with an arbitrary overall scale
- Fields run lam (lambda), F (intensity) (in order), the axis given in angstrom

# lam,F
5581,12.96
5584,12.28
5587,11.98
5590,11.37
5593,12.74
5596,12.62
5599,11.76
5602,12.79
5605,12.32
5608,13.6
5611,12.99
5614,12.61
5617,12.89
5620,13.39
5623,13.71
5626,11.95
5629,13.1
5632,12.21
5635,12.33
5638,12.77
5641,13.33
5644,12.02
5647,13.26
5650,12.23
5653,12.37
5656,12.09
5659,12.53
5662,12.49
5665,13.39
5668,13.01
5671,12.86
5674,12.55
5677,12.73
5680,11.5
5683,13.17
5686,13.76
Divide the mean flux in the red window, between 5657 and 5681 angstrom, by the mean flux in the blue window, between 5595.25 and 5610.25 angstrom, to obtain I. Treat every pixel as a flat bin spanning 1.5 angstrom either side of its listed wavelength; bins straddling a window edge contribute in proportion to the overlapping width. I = 1.0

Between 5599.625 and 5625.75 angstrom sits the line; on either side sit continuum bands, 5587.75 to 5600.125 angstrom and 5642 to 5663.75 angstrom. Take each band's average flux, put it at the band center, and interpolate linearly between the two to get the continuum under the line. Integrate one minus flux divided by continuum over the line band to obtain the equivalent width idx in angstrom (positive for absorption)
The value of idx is -1.5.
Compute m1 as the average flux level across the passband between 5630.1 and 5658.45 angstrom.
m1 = 12.5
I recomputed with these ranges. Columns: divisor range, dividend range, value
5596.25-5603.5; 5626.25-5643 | 1.03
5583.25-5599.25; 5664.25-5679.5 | 1.05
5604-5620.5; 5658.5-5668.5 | 0.99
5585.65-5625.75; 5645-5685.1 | 1.00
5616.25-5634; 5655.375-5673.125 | 0.99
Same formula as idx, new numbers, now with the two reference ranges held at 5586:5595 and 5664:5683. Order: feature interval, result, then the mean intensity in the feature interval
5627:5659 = -0.25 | 12.6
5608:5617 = -0.53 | 12.9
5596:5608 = -0.34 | 12.5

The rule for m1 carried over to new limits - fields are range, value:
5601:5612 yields 12.9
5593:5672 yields 12.7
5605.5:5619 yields 13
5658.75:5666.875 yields 12.9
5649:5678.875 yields 12.6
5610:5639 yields 12.8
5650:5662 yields 12.3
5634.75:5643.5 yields 12.8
